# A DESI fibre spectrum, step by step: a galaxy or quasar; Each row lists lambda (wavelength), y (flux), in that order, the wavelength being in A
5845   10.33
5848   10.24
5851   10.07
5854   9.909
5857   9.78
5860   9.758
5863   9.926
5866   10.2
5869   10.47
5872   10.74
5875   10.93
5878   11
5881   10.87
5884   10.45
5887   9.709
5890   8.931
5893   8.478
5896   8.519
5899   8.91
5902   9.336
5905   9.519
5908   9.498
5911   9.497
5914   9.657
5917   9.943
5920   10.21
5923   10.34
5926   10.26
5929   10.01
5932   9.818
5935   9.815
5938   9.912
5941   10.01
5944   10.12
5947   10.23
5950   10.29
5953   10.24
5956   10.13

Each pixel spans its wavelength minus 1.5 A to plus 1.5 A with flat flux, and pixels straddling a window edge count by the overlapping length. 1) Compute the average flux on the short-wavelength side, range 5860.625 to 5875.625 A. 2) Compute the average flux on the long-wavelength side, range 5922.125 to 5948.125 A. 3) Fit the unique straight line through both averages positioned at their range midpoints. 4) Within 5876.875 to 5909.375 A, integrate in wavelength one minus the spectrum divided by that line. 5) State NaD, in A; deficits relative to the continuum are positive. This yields 2.26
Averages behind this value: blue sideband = 10.4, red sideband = 10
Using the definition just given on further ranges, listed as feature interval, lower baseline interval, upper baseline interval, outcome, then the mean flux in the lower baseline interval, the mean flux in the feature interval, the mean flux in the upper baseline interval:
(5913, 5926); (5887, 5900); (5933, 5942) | -0.8 A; 8.82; 10.1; 9.9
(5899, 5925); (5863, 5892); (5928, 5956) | 1.2 A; 10.3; 9.71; 10.1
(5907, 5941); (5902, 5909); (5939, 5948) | -0.5 A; 9.47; 9.92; 10.1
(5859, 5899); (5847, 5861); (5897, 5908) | -1.5 A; 9.95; 9.96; 9.25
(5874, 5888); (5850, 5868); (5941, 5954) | -0.8 A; 9.95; 10.6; 10.2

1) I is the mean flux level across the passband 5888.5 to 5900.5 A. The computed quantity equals 8.71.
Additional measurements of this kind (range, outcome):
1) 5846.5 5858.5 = 10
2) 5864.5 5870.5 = 10.3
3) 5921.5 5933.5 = 10.1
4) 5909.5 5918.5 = 9.7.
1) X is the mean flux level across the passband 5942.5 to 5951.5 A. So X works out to 10.2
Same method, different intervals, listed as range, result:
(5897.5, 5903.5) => 9.12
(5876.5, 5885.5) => 10.8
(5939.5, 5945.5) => 10.1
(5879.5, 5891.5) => 9.99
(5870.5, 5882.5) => 10.9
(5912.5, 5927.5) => 10.1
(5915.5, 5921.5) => 10.1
